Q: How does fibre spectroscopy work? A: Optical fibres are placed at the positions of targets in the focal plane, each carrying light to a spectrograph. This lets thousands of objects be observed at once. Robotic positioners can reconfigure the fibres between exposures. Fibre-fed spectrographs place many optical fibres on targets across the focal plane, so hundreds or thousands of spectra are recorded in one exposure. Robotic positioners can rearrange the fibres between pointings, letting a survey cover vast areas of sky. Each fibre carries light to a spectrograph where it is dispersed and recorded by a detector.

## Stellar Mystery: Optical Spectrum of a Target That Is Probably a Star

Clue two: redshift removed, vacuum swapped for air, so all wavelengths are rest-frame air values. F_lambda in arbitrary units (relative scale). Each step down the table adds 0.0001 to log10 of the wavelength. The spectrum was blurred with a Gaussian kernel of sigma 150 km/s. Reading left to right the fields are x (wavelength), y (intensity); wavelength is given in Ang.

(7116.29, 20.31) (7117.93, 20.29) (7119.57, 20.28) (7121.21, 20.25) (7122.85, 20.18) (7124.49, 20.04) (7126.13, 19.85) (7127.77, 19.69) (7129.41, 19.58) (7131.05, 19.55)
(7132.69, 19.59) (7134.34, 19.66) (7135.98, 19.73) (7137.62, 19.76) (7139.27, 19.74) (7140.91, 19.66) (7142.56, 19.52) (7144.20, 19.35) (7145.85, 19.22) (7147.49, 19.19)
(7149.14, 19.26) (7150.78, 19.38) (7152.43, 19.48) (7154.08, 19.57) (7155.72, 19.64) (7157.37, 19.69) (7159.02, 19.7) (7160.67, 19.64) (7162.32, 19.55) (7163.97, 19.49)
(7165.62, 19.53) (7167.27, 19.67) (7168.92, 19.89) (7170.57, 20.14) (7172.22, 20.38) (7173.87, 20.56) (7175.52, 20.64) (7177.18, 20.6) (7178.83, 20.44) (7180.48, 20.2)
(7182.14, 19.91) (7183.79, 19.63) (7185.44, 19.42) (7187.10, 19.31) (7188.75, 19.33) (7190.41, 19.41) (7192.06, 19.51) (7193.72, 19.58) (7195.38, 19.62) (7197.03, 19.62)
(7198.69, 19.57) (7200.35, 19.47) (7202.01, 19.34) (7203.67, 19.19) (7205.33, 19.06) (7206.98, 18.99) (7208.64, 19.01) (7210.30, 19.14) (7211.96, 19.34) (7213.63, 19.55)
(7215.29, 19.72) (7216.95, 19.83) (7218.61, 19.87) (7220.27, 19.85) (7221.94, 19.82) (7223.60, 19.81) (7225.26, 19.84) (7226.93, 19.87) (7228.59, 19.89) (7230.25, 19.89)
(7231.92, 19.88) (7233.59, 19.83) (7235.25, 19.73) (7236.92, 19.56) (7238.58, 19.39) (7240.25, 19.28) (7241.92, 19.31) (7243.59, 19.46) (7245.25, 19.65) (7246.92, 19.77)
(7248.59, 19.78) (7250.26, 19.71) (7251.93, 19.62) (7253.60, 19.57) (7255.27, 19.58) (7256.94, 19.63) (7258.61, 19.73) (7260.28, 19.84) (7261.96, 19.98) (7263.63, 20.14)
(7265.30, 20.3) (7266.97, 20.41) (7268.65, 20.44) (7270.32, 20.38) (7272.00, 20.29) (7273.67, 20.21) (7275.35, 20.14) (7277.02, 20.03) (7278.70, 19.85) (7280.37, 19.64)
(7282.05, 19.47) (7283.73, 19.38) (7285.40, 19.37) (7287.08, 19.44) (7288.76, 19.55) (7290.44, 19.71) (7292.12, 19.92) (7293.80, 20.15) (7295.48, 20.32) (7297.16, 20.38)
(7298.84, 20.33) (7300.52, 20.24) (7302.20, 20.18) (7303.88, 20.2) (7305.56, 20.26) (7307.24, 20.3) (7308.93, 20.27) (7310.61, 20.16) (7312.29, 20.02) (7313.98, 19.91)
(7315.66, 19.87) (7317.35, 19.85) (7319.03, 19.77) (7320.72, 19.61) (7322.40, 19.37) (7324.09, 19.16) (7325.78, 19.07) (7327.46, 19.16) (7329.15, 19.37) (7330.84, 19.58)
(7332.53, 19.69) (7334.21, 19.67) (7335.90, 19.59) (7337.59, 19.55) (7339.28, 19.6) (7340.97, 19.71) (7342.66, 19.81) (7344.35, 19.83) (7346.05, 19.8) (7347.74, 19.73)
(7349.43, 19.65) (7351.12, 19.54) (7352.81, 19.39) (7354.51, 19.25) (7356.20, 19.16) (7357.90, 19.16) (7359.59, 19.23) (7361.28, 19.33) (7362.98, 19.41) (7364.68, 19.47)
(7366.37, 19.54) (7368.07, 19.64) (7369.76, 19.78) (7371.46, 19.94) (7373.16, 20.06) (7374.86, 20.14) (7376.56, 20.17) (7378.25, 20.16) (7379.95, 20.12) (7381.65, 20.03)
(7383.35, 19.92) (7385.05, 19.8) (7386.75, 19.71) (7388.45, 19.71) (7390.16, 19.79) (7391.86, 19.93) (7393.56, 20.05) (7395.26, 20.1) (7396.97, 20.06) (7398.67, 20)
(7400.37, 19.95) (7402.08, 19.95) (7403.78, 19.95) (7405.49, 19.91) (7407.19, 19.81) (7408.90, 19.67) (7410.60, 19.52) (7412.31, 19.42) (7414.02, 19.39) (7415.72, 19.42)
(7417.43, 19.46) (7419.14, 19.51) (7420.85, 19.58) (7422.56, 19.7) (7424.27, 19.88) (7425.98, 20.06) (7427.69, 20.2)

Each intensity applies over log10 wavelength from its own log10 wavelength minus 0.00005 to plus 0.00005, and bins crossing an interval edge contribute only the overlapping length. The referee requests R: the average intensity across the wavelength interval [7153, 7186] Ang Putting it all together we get 19.9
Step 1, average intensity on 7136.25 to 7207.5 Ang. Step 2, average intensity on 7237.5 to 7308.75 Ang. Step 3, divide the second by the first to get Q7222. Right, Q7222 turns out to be 1.0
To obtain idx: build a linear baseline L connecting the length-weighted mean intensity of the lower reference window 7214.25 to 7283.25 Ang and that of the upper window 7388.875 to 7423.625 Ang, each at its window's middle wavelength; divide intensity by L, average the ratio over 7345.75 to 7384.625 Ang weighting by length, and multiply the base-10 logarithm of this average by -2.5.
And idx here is 0.00 mag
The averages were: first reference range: 19.8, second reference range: 19.8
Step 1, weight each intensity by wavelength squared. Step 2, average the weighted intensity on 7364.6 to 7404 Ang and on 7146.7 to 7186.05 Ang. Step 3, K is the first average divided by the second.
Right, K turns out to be 1.07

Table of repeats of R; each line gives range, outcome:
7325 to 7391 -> 19.6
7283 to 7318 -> 20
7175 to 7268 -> 19.7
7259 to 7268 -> 20.1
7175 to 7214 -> 19.6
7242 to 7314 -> 19.9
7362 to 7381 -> 19.9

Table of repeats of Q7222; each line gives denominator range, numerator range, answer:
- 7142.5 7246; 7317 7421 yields 1.00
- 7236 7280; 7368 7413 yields 1.00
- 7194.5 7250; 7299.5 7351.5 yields 1.01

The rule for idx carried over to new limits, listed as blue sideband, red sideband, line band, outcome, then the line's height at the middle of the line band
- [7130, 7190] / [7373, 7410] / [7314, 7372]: 0.02 mag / 19.9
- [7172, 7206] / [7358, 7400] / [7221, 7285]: 0.00 mag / 19.8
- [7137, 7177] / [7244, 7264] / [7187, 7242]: 0.01 mag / 19.7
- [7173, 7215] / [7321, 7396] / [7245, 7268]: -0.01 mag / 19.6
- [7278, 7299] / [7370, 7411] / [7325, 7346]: 0.02 mag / 19.9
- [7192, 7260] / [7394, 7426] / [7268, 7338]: -0.01 mag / 19.7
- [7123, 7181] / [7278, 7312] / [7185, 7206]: 0.02 mag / 19.8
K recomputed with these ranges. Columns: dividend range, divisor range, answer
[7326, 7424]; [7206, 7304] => 1.03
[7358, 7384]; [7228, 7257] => 1.04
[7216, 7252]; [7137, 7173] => 1.03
